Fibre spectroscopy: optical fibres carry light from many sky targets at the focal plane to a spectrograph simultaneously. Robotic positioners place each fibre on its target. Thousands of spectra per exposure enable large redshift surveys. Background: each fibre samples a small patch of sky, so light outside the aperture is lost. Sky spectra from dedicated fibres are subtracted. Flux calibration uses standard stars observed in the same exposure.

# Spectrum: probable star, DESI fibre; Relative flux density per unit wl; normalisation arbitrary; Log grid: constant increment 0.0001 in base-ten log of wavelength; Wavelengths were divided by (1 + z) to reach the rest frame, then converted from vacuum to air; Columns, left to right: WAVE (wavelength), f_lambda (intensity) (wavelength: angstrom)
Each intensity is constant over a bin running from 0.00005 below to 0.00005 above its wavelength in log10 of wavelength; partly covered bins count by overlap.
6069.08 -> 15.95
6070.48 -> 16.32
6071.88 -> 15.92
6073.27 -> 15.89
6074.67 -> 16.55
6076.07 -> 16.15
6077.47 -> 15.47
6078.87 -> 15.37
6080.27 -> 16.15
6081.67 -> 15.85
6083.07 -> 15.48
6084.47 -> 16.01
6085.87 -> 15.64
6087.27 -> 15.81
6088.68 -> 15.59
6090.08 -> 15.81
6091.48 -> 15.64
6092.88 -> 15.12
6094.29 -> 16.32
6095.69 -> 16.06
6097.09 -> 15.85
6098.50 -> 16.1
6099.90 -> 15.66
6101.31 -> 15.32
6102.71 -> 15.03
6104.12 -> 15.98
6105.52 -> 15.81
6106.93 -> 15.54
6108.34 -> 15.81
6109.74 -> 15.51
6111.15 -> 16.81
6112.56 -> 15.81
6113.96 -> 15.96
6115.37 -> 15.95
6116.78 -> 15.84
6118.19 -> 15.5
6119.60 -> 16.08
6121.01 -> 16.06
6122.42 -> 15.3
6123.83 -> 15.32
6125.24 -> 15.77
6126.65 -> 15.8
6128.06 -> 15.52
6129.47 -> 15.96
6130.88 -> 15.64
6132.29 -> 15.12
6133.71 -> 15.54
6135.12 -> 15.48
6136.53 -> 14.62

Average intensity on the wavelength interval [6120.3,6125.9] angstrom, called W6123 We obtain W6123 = 15.6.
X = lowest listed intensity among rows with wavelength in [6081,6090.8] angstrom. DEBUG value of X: 15.48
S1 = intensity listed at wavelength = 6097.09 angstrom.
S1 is 15.85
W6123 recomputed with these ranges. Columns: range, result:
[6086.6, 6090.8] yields 15.7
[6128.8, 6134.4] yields 15.6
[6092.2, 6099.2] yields 15.9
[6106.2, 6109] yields 15.6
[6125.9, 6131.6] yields 15.7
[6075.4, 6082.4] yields 15.8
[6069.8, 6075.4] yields 16.2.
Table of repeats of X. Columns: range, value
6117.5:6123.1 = 15.3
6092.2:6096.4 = 15.12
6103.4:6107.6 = 15.54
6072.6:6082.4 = 15.37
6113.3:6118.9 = 15.5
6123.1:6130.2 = 15.32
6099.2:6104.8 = 15.03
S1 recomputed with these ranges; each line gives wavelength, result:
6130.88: 15.64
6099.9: 15.66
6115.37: 15.95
